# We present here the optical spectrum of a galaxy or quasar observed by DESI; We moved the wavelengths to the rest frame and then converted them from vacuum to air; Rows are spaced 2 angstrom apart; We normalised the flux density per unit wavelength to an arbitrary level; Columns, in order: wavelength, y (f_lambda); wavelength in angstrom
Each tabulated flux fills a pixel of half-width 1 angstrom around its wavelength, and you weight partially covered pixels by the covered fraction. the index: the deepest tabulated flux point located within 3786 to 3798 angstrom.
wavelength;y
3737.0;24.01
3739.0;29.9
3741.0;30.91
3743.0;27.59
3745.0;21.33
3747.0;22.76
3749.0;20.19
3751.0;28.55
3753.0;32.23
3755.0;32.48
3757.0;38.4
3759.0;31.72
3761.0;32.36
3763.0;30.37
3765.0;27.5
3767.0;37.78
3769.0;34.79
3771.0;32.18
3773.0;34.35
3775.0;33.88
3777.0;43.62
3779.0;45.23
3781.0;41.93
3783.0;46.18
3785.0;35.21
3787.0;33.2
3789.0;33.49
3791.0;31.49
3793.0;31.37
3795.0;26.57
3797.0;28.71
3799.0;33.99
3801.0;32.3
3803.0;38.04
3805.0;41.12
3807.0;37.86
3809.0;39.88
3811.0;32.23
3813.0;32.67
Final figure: 26.57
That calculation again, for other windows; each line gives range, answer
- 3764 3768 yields 27.5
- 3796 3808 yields 28.71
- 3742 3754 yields 20.19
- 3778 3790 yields 33.2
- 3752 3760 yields 31.72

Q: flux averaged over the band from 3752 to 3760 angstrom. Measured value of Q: 33.7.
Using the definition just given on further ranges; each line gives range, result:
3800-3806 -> 37.2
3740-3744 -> 29.2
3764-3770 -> 33.4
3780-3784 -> 44.1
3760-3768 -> 32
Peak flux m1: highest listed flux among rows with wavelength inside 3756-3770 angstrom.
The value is 38.4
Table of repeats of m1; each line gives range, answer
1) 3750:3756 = 32.48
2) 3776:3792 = 46.18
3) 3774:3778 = 43.62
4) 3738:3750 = 30.91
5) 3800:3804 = 38.04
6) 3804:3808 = 41.12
